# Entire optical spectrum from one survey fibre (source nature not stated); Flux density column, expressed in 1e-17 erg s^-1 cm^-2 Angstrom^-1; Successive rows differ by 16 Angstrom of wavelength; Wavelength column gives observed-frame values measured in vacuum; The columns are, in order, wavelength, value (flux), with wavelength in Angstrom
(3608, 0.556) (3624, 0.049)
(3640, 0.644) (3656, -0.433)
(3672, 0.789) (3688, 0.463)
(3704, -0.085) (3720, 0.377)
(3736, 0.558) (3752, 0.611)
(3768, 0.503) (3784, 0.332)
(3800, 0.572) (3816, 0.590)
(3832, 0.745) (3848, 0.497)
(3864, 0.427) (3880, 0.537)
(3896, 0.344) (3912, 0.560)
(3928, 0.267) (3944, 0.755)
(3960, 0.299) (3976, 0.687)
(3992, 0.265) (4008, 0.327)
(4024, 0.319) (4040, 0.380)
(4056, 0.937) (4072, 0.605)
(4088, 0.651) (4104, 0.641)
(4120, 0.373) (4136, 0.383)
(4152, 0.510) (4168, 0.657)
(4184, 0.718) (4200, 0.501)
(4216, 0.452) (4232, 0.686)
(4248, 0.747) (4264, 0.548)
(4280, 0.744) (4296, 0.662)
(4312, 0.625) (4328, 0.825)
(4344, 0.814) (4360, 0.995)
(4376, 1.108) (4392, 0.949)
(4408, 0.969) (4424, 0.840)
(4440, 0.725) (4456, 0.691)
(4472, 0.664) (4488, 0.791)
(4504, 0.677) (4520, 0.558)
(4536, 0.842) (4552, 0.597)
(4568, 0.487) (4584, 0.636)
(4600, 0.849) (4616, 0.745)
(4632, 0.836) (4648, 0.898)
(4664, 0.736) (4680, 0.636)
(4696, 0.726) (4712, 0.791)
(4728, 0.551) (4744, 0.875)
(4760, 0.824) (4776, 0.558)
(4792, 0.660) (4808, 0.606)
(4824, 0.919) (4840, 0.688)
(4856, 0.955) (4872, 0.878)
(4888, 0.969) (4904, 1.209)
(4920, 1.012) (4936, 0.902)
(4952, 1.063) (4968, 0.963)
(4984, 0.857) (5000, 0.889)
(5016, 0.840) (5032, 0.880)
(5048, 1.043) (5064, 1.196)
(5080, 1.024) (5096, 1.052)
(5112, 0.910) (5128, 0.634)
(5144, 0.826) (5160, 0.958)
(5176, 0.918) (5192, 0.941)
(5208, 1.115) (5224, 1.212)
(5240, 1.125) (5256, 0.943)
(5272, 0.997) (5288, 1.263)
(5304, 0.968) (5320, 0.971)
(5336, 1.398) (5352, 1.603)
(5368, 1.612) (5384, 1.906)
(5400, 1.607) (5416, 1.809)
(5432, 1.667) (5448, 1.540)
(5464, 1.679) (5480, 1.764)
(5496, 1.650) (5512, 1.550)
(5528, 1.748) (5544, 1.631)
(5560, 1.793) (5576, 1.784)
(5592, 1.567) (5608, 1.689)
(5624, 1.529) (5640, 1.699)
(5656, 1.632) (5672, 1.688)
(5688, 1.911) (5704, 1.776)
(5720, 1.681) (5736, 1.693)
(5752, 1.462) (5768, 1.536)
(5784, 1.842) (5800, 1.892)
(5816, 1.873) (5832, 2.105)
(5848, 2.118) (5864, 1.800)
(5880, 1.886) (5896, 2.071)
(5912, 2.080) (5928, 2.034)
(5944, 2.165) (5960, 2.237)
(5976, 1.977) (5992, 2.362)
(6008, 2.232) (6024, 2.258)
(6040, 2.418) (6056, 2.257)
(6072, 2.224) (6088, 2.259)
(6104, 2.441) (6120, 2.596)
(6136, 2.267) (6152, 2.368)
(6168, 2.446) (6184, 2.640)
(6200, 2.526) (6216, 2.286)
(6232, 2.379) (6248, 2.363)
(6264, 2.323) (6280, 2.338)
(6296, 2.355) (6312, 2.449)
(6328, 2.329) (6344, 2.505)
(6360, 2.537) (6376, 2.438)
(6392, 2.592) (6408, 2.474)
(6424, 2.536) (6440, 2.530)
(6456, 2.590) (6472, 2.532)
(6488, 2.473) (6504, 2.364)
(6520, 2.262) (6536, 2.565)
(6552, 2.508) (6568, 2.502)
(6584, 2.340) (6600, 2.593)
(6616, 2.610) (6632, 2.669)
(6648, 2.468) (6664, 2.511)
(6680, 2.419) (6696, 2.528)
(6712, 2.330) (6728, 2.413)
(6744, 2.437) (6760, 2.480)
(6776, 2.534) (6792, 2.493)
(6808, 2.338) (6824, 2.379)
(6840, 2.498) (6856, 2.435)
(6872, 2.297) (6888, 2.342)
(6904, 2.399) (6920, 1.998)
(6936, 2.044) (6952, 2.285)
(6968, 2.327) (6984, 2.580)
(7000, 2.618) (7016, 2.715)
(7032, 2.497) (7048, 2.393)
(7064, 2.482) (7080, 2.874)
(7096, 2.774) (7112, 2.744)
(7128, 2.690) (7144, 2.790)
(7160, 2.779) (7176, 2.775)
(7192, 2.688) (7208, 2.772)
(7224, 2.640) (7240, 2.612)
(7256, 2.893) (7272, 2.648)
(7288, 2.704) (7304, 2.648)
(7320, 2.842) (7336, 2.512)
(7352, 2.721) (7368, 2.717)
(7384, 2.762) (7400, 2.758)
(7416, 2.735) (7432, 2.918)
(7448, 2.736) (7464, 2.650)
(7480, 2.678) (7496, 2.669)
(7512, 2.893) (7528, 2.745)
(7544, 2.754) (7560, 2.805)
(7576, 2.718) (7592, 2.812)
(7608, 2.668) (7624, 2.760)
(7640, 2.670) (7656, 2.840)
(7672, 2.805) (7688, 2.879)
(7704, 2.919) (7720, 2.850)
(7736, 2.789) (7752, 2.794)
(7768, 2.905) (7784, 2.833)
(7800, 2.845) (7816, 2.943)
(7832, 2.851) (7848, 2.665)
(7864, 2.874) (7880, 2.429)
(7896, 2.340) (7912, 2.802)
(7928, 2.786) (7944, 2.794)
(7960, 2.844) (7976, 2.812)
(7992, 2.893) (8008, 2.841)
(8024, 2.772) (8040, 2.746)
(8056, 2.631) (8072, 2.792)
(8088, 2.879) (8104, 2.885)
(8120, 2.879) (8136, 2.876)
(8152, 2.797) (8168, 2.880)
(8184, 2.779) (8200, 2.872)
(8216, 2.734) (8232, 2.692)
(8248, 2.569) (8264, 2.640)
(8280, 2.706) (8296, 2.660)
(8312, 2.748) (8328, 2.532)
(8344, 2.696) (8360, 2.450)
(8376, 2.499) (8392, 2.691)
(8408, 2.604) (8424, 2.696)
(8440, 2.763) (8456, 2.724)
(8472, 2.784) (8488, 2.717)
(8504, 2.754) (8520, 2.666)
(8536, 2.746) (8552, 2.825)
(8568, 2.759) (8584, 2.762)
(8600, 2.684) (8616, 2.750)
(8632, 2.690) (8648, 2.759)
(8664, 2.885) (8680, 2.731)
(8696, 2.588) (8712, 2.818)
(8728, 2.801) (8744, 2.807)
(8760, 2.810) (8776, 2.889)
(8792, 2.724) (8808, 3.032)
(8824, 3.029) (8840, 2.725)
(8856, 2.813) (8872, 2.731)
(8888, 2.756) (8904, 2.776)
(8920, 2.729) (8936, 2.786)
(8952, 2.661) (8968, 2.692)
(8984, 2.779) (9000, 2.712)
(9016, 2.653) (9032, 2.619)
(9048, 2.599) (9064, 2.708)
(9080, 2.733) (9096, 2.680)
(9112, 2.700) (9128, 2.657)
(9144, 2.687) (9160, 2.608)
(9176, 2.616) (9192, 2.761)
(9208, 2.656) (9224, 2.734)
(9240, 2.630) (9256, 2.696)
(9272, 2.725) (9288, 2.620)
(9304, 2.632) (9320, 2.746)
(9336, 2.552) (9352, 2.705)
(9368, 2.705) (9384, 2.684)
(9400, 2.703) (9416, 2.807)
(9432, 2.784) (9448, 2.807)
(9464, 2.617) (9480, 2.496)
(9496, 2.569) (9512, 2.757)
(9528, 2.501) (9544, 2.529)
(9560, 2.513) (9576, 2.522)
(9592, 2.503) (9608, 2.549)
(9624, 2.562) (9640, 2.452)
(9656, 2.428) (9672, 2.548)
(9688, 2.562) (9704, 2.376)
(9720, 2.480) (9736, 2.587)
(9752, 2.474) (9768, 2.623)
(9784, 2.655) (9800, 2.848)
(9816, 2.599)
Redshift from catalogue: 0.34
